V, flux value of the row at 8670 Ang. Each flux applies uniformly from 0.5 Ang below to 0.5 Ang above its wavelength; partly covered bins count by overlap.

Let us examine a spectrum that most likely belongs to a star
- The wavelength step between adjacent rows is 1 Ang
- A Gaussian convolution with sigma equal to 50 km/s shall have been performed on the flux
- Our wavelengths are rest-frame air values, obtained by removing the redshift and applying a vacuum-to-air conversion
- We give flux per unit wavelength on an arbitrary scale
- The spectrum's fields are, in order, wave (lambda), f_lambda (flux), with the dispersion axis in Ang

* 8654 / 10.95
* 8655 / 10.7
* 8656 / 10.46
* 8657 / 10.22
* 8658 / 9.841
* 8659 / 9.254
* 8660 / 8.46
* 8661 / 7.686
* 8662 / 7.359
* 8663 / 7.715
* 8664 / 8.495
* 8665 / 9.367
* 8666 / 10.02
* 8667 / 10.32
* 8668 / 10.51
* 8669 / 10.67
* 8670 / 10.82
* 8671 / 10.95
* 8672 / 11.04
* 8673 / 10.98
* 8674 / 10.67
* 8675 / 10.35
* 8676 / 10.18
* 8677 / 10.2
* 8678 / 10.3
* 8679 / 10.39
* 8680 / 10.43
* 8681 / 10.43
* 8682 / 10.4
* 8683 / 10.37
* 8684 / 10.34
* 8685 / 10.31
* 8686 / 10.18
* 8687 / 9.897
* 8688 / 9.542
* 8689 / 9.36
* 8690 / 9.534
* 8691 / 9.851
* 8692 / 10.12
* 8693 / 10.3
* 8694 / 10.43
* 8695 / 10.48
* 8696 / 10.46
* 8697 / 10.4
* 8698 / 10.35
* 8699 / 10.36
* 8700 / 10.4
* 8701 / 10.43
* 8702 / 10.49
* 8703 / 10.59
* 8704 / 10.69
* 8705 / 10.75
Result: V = 10.82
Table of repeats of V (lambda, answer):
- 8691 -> 9.851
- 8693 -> 10.3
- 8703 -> 10.59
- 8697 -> 10.4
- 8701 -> 10.43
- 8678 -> 10.3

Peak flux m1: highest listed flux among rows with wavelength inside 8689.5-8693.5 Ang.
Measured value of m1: 10.3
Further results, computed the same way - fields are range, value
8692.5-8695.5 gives 10.48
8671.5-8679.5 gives 11.04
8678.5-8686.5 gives 10.43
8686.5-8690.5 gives 9.897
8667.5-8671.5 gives 10.95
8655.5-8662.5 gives 10.46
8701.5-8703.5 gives 10.59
